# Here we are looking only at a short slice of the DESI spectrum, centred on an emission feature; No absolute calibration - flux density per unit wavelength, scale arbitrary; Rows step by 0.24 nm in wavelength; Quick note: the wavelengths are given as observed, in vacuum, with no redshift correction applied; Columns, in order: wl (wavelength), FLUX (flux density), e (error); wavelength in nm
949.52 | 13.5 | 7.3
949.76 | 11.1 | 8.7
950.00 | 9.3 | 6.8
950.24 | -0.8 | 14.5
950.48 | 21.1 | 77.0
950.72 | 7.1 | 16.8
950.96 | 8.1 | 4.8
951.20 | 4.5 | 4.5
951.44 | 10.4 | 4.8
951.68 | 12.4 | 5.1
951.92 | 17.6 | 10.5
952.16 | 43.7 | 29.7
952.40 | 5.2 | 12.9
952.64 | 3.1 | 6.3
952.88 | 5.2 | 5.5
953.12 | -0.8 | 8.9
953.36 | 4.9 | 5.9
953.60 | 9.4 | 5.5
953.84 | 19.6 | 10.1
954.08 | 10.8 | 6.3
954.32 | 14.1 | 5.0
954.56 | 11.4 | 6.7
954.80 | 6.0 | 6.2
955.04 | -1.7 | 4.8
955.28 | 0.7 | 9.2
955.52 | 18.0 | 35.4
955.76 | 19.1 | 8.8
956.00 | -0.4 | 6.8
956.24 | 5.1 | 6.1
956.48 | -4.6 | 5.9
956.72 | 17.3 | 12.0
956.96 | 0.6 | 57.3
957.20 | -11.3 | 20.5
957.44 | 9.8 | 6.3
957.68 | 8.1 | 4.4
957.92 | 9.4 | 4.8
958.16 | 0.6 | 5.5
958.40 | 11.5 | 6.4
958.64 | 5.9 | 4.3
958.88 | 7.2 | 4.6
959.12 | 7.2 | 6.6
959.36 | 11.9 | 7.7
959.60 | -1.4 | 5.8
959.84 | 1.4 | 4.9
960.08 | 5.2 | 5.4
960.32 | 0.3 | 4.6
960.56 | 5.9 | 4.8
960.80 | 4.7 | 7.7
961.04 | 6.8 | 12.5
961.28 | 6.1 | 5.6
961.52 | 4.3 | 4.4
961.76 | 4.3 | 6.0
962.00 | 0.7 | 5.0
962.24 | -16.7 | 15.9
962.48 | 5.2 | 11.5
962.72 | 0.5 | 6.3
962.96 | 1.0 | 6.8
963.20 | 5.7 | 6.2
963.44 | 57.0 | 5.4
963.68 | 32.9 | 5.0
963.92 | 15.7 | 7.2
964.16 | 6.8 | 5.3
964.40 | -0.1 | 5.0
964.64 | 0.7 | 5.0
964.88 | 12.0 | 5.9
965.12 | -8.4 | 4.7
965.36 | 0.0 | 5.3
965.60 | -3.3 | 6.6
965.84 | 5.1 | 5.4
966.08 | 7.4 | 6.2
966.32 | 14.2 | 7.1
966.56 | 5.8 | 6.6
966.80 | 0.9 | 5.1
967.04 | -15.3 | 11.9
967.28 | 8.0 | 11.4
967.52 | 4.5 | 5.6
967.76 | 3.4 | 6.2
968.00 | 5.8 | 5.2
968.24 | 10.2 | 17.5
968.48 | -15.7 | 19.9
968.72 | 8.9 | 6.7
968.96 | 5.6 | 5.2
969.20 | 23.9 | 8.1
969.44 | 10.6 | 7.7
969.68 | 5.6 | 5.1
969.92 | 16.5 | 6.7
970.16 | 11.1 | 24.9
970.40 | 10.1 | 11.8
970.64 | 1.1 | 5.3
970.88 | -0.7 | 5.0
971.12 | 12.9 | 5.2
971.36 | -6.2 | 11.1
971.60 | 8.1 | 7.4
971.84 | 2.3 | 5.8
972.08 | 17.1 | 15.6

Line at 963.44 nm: H-beta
